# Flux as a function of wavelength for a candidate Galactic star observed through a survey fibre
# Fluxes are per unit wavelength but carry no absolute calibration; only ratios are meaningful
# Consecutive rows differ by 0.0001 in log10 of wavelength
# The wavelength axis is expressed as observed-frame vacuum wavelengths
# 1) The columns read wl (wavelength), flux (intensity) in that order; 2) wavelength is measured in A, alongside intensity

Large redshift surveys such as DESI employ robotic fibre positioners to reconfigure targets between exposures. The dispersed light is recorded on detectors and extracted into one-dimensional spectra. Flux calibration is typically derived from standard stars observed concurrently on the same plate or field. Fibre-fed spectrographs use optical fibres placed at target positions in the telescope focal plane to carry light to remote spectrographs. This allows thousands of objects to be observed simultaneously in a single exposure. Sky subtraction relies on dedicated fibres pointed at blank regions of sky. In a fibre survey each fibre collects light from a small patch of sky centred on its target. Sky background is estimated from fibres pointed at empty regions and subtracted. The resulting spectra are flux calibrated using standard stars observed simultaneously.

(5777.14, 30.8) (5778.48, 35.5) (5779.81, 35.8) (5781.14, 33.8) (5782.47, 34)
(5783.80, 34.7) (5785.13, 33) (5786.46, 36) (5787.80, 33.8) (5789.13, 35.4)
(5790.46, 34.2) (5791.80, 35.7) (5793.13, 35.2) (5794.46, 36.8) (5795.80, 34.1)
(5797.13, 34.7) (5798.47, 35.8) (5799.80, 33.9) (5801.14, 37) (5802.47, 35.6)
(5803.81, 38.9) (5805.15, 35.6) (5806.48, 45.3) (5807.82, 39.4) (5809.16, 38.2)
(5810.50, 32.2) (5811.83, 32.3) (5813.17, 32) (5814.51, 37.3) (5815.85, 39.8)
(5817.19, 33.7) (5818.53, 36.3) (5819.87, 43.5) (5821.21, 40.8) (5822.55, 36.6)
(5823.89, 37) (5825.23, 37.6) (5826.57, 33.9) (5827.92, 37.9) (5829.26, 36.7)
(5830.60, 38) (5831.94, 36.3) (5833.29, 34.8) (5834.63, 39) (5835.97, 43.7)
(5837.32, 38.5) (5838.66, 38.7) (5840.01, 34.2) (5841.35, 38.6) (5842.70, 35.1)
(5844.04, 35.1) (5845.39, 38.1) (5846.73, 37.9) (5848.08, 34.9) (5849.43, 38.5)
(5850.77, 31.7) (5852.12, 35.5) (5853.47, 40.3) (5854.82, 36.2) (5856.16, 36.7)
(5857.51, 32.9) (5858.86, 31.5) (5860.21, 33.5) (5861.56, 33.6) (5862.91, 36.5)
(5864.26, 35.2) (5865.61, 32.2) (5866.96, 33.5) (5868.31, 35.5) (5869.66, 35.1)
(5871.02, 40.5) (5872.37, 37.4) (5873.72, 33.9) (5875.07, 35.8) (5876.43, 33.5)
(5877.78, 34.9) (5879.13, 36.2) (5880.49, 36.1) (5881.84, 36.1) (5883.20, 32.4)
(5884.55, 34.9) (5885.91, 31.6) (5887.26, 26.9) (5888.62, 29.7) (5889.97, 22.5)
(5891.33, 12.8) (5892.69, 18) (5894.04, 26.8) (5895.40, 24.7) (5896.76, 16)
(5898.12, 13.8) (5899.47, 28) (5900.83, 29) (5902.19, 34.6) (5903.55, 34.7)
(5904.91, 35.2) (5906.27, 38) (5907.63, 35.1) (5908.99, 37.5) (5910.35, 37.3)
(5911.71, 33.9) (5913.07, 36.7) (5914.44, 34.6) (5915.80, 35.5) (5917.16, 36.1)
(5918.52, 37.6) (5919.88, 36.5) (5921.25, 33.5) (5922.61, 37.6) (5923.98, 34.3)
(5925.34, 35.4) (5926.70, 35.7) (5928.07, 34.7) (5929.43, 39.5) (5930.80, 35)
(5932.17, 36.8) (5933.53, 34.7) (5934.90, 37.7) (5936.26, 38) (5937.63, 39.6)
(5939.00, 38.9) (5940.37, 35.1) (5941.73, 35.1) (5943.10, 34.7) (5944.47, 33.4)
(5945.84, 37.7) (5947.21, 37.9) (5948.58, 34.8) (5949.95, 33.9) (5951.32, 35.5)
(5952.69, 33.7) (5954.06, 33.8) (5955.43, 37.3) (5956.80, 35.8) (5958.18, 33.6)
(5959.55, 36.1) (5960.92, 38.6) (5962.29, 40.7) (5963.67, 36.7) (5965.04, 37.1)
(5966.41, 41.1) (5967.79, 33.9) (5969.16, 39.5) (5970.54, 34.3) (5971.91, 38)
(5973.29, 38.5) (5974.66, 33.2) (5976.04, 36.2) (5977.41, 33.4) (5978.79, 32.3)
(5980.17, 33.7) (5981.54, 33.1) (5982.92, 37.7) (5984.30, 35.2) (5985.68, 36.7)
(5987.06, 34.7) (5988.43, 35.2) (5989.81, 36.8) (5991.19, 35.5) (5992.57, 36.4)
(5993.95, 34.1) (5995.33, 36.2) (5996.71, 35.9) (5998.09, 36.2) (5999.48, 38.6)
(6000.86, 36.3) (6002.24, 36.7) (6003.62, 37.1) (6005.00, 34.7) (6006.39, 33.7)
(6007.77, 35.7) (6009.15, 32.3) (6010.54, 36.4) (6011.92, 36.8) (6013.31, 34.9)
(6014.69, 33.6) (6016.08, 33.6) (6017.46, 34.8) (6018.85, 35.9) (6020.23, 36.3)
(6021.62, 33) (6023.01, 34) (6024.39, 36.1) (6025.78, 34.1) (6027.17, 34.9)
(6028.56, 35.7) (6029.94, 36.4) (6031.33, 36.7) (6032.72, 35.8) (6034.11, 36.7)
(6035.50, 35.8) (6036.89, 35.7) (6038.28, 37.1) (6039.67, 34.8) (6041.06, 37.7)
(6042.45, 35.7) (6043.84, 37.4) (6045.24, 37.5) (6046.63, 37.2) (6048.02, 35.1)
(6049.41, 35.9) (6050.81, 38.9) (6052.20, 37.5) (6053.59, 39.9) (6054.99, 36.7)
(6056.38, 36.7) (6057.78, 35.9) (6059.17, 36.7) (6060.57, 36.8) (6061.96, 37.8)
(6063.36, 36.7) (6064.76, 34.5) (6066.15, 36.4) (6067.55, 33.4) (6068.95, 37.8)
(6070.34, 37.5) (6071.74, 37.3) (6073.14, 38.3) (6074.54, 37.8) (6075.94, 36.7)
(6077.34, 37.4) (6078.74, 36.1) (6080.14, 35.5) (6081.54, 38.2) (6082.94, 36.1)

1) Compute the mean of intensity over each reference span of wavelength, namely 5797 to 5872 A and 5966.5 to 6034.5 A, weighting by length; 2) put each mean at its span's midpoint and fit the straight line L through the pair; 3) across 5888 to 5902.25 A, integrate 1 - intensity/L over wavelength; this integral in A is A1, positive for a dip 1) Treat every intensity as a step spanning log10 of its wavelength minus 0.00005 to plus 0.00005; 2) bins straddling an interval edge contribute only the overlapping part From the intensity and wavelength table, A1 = 5.3 A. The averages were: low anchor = 36.5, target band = 22.8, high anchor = 35.5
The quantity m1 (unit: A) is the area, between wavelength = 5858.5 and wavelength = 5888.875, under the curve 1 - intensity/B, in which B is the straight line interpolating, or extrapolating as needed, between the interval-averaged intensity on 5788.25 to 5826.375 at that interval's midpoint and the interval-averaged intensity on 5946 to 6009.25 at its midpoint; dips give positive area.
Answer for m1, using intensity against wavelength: 1.7 A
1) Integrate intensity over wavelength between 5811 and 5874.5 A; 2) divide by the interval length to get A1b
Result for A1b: 36.3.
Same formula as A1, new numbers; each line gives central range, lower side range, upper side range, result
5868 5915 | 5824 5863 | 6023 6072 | 6.5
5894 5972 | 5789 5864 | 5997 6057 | 2.8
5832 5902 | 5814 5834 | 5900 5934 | 6.9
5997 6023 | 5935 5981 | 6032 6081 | 0.8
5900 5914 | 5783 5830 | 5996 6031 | 0.3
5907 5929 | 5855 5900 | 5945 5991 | -1.7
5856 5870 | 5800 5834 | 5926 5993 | 1.0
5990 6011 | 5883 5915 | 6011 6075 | -1.0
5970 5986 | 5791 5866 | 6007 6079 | 0.5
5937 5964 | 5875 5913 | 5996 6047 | -2.9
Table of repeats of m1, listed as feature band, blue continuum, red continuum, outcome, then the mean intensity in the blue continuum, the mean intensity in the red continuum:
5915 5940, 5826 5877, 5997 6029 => -0.55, 36.1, 35.3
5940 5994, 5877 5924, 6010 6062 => -3.39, 31.4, 36.1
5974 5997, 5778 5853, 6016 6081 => 0.82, 36.4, 36.3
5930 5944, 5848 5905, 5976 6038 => -1.30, 31.8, 35.4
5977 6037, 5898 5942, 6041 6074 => 1.55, 35.3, 36.9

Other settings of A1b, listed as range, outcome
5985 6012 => 35.8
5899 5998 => 35.8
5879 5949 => 33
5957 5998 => 36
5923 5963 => 36.1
